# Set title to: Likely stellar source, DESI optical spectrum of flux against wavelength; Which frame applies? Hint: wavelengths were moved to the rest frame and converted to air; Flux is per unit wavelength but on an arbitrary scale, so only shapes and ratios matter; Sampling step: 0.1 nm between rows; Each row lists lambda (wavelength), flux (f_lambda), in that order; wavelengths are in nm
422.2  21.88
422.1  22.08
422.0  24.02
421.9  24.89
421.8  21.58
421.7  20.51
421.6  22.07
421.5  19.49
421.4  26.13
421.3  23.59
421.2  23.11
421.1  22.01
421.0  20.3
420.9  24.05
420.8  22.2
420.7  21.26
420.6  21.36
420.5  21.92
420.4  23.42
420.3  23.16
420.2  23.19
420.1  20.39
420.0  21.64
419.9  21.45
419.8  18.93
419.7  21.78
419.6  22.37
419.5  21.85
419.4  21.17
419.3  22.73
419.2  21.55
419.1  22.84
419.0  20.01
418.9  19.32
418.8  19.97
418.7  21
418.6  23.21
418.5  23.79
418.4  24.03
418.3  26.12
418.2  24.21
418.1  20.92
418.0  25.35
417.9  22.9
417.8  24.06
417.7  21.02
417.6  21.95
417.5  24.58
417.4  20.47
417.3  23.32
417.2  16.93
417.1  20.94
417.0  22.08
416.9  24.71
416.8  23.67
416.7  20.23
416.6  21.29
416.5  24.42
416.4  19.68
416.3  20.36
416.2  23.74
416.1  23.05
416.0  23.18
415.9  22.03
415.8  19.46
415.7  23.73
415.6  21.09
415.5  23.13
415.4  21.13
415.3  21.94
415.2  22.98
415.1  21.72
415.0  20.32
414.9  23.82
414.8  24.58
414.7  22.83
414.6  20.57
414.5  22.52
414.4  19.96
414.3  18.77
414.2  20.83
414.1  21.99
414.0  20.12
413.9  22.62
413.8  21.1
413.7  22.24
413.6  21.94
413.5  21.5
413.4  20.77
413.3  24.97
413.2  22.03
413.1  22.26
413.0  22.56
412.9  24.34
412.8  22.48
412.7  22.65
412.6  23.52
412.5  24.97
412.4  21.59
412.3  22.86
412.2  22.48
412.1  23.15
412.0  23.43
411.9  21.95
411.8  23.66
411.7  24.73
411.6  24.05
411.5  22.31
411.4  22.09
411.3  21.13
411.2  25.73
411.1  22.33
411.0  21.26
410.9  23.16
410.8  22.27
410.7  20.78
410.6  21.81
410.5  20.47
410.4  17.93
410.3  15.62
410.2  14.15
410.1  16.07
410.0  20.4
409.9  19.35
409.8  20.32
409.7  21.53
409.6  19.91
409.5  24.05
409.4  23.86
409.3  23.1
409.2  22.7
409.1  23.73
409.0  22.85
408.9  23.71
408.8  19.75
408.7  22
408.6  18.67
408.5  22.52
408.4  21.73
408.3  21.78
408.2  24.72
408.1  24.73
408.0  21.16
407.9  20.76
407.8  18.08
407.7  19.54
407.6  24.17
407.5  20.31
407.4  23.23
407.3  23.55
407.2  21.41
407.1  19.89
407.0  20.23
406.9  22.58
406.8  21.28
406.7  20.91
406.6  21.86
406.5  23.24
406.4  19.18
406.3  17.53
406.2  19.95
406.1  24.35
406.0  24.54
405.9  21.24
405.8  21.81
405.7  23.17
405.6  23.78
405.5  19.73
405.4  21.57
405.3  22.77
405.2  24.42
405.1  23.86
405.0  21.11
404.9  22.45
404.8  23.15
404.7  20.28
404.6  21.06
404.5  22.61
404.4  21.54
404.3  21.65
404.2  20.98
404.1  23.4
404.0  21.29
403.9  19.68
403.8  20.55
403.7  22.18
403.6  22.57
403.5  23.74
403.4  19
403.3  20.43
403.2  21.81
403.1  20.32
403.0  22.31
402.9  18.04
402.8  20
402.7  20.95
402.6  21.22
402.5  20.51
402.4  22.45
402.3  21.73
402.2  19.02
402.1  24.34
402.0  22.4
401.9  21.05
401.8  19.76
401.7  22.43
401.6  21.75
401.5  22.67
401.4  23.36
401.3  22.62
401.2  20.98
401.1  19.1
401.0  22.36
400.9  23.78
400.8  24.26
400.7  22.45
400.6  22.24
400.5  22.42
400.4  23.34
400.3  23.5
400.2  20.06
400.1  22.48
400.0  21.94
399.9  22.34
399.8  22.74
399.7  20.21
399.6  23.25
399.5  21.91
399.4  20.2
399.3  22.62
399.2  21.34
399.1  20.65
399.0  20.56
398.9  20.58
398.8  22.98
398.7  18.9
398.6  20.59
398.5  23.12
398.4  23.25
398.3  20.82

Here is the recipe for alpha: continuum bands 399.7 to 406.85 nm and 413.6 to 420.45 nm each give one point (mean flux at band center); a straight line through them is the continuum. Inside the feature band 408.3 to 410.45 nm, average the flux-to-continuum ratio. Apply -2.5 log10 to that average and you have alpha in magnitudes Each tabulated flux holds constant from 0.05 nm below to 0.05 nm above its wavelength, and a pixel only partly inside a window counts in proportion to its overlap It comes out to 0.06 mag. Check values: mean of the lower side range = 21.8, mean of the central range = 20.7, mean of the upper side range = 22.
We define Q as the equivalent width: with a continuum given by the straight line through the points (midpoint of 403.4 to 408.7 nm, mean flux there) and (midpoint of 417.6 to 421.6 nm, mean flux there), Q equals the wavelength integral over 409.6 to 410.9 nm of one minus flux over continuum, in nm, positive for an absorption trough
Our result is 0.15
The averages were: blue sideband 21.8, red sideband 22.2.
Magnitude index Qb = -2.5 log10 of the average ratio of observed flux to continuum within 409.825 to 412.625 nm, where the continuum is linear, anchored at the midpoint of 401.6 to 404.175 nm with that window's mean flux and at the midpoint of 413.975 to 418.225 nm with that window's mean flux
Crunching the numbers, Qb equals 0.011 mag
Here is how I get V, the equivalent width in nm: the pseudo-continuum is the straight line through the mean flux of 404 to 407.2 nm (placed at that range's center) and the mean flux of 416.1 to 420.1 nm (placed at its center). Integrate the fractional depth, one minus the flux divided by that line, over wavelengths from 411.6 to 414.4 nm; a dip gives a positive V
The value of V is -0.06 nm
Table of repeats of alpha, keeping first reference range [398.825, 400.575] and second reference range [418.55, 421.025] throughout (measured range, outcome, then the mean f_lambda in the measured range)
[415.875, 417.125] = -0.03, 22.3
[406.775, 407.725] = 0.00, 21.7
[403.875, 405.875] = -0.01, 22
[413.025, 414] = -0.02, 22.1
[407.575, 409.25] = -0.01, 21.9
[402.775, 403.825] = 0.04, 21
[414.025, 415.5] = 0.00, 21.7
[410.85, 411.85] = -0.06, 23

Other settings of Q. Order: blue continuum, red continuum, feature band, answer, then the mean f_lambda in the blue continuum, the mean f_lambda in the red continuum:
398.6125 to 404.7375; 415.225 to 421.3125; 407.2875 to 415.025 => 0.018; 21.6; 22.1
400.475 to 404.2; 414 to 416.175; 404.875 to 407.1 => -0.018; 21.6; 21.9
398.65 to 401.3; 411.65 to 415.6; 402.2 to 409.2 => 0.129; 21.8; 22.3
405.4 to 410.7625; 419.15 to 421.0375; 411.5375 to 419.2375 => -0.245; 21.2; 21.8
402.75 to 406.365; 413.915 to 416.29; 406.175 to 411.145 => 0.136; 21.6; 21.9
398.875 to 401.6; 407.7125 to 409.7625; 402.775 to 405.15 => 0.062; 22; 22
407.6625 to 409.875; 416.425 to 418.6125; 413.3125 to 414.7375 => 0.064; 21.9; 22.7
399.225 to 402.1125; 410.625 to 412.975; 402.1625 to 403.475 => 0.094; 22.1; 22.9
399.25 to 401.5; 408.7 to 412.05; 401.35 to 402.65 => 0.020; 22.2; 21.5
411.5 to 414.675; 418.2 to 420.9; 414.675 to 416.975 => -0.009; 22.3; 22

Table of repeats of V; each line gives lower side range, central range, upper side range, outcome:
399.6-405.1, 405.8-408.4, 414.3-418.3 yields 0.031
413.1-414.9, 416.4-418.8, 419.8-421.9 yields -0.062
